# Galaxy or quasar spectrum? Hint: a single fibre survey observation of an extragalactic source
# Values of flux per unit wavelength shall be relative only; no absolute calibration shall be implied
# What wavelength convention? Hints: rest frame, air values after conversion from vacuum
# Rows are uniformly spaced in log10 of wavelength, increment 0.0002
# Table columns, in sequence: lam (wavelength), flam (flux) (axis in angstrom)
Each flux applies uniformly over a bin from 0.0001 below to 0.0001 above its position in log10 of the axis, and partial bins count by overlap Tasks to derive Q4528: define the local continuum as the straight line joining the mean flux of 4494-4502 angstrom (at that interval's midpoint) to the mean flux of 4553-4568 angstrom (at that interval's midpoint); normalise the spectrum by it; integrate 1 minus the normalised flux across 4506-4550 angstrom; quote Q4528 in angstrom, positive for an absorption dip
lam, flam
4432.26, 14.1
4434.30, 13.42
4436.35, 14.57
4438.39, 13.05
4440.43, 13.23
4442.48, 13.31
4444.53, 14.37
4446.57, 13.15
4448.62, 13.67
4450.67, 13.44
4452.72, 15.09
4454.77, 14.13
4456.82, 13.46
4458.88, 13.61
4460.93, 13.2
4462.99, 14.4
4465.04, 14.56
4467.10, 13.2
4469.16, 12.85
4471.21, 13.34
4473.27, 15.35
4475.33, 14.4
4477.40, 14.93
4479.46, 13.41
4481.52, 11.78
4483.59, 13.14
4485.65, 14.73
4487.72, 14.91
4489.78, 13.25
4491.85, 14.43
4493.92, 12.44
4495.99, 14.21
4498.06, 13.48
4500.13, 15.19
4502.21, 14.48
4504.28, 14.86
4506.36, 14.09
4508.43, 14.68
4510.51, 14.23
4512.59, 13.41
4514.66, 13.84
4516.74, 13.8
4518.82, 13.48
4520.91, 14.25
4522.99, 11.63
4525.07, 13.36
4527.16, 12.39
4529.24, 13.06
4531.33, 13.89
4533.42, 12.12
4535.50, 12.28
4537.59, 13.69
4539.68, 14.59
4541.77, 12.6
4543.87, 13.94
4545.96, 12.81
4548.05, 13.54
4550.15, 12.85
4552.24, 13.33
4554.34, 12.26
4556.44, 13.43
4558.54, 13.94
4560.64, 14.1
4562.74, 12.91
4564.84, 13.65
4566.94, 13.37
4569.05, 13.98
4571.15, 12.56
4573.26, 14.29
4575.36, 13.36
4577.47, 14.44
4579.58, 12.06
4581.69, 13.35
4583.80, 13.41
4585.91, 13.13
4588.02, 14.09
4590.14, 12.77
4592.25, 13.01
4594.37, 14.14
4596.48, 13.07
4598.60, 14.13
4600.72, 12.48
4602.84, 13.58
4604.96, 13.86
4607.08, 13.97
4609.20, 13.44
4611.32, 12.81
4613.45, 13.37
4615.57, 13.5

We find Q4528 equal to 1.1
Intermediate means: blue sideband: 14.1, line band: 13.4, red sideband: 13.4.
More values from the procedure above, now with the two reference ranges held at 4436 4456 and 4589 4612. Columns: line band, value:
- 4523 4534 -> 0.6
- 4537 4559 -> 0.3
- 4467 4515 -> -1.0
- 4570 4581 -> 0.1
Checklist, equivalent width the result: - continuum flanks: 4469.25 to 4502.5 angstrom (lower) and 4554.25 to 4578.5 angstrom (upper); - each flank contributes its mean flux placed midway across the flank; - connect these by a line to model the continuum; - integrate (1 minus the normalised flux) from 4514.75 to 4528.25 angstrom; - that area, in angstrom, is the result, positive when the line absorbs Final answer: 0.6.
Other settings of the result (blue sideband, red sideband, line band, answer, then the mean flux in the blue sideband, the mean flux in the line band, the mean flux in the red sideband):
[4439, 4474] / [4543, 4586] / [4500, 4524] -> -0.7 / 13.8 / 13.9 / 13.4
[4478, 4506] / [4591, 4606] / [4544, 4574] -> 0.6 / 13.9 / 13.4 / 13.5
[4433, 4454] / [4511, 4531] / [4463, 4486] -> -0.4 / 13.7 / 13.8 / 13.3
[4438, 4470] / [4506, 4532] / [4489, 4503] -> -0.4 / 13.7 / 13.9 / 13.5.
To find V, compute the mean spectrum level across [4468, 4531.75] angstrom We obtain 13.8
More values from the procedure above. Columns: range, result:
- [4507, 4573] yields 13.4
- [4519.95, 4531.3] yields 13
